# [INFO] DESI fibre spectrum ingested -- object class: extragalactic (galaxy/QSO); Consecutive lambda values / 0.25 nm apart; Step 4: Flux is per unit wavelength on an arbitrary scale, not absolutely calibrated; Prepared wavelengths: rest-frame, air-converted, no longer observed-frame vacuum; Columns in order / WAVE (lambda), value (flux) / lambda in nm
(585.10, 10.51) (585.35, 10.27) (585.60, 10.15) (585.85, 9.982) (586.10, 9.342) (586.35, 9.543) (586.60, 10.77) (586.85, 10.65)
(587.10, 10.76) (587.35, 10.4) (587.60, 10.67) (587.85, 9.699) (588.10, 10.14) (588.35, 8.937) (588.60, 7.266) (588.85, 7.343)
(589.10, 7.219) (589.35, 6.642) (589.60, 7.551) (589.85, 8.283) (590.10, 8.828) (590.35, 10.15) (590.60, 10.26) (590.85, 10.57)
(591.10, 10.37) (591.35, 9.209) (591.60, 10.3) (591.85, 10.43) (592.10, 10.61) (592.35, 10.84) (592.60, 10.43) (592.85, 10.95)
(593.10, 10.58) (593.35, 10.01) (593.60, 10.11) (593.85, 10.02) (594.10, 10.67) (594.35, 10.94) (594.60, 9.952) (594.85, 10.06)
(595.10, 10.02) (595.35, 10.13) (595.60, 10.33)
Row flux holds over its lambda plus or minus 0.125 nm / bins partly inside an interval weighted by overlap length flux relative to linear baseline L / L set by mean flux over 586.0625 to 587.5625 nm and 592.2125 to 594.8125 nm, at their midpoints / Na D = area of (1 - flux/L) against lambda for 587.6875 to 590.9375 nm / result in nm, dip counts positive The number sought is 0.53 nm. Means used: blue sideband 10.3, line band 8.68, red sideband 10.4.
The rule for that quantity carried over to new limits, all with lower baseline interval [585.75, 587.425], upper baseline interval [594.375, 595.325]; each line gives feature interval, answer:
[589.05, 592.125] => 0.27 nm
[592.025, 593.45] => -0.06 nm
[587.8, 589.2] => 0.25 nm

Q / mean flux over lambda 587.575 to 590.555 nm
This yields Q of 8.54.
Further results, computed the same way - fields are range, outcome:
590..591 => 9.99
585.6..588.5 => 10.1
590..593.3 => 10.3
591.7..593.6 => 10.5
